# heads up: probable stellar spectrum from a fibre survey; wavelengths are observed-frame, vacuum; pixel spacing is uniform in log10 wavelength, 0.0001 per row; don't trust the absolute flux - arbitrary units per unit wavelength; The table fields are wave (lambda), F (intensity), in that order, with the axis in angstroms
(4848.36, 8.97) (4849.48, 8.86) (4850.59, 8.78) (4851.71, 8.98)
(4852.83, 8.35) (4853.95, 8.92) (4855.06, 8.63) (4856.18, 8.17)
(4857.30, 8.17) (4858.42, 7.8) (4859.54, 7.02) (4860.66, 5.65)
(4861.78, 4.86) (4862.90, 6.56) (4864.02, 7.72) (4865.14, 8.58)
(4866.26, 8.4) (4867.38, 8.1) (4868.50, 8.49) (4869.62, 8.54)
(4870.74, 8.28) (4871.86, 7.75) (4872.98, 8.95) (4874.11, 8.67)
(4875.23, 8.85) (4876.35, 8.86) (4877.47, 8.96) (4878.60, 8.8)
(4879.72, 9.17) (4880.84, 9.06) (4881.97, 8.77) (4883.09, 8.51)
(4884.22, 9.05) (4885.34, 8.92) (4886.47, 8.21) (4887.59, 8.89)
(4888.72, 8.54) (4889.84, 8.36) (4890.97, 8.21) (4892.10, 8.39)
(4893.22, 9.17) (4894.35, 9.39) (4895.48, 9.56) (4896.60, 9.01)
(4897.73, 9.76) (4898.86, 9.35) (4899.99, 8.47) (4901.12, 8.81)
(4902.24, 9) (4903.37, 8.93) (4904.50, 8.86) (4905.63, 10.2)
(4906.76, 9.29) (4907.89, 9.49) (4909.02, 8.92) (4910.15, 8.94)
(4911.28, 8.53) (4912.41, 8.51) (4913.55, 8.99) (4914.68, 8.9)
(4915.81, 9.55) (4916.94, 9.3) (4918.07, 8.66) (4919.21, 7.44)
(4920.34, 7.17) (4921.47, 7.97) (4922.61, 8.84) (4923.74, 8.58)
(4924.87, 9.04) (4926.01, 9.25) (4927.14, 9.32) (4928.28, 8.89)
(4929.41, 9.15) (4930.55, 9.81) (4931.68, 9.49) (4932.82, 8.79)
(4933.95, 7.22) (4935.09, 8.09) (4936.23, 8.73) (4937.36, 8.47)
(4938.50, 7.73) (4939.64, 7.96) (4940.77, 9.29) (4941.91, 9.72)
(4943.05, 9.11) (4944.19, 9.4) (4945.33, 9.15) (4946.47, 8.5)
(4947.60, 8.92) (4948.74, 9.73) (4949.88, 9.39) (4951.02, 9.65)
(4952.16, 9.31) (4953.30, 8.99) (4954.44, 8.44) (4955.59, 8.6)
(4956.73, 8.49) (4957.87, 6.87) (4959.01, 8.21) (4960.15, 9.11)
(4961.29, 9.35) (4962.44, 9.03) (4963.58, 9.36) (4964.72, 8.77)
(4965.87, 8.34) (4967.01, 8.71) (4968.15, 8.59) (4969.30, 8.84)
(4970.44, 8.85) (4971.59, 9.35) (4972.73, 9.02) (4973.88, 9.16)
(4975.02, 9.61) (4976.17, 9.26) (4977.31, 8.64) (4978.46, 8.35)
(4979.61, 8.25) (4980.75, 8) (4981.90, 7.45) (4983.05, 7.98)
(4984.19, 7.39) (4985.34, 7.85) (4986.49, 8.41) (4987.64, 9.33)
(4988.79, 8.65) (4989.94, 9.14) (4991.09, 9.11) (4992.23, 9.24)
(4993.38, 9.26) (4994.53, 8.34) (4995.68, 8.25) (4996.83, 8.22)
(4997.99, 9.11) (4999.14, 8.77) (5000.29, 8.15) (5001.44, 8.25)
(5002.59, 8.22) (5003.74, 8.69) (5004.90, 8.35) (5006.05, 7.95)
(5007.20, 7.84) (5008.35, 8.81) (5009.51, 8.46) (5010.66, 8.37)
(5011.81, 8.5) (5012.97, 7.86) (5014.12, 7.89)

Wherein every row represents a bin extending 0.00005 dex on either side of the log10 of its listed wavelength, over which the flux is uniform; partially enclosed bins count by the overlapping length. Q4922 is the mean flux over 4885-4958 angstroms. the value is 8.85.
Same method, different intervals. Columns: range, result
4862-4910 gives 8.73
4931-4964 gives 8.8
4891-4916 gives 9.07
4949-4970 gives 8.79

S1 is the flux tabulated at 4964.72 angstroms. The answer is 8.77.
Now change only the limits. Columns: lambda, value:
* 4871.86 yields 7.75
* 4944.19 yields 9.4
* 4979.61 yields 8.25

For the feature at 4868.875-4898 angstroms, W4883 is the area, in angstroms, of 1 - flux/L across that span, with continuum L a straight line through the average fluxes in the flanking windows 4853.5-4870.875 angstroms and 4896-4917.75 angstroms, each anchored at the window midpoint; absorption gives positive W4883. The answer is -1.4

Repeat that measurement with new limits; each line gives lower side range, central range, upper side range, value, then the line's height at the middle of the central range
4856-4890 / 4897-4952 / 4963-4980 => -2.2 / 8.56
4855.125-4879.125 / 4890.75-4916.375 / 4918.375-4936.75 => -2.2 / 8.36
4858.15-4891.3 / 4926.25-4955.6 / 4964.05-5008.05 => -1.7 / 8.43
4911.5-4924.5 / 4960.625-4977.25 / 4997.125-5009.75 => -1.1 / 8.46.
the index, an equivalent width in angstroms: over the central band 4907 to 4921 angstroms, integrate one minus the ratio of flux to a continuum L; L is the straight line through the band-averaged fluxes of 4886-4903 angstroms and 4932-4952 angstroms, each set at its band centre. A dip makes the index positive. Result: 0.2 angstroms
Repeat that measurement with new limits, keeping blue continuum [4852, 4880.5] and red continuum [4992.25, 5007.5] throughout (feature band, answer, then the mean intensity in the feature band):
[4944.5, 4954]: -1.0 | 9.21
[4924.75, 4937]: -0.9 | 8.88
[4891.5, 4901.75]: -1.1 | 9.1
